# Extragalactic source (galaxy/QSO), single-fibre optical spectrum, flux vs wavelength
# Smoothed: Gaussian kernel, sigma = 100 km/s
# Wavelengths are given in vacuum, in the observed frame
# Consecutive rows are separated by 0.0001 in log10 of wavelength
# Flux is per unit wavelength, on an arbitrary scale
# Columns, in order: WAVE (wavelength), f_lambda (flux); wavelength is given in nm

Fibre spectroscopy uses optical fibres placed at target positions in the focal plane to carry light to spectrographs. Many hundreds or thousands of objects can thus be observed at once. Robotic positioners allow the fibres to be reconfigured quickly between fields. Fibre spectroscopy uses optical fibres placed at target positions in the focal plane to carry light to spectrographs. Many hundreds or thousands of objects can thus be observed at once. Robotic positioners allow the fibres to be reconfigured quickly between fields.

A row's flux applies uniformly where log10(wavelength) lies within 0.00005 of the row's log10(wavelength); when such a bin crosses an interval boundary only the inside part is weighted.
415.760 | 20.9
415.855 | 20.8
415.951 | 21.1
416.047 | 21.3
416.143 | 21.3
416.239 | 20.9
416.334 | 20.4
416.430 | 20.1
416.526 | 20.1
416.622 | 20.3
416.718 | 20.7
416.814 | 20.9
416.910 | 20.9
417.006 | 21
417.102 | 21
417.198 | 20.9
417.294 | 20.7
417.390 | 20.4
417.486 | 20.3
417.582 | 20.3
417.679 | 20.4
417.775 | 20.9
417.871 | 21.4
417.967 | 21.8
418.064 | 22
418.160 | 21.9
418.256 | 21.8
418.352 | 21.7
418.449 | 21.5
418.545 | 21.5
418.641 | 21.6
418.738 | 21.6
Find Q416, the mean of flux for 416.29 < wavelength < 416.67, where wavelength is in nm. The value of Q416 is 20.2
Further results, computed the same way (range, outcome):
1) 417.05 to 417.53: 20.7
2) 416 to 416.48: 20.8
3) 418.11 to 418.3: 21.9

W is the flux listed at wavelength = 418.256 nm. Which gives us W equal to 21.8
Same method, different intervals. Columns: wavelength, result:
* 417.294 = 20.7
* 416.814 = 20.9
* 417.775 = 20.9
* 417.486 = 20.3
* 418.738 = 21.6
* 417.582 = 20.3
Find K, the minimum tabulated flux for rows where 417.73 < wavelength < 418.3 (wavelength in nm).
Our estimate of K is 20.9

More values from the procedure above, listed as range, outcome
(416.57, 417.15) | 20.3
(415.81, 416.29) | 20.8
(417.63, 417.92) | 20.4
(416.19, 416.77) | 20.1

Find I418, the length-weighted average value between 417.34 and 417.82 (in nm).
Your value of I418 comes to 20.4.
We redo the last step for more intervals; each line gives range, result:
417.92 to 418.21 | 21.9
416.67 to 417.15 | 20.9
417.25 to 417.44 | 20.6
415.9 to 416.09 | 21.1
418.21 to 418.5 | 21.7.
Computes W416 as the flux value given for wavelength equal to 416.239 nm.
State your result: 20.9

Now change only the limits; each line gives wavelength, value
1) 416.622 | 20.3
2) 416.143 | 21.3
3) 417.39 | 20.4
